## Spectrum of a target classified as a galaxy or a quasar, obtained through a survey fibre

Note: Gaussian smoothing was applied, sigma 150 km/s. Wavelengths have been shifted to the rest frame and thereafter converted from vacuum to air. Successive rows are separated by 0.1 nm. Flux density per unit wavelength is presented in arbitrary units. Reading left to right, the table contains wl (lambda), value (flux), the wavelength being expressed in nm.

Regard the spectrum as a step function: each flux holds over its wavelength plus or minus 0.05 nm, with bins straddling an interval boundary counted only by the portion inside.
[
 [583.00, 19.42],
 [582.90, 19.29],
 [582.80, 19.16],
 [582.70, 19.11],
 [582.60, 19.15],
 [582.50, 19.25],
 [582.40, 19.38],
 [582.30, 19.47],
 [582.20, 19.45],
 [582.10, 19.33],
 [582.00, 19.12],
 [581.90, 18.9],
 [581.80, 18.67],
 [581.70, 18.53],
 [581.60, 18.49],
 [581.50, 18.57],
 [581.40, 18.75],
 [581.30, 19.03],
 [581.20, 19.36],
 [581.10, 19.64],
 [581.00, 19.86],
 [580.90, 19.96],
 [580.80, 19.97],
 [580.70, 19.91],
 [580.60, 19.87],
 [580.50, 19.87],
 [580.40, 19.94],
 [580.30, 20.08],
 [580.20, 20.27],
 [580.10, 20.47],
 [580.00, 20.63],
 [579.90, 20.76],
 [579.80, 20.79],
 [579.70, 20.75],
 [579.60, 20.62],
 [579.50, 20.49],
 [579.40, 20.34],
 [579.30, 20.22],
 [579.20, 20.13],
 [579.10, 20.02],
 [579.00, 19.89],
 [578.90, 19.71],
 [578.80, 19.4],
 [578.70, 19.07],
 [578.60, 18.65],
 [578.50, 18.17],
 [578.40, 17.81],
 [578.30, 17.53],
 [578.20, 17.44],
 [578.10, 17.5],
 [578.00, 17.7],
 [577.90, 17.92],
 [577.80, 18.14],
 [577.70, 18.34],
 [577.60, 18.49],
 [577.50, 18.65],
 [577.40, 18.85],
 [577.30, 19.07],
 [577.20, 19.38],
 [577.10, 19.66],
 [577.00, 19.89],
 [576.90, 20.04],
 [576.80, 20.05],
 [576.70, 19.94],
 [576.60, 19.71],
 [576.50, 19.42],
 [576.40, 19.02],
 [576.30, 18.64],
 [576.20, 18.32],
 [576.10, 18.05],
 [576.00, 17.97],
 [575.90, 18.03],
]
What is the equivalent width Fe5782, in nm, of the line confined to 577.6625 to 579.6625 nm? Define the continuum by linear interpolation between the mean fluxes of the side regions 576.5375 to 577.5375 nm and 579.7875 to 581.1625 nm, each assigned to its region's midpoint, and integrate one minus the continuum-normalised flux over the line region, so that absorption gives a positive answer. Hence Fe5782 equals 0.09 nm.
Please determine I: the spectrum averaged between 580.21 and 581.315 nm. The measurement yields 19.8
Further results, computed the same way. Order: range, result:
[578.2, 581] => 19.8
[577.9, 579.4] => 18.8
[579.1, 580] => 20.5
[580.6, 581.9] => 19.2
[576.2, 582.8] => 19.3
